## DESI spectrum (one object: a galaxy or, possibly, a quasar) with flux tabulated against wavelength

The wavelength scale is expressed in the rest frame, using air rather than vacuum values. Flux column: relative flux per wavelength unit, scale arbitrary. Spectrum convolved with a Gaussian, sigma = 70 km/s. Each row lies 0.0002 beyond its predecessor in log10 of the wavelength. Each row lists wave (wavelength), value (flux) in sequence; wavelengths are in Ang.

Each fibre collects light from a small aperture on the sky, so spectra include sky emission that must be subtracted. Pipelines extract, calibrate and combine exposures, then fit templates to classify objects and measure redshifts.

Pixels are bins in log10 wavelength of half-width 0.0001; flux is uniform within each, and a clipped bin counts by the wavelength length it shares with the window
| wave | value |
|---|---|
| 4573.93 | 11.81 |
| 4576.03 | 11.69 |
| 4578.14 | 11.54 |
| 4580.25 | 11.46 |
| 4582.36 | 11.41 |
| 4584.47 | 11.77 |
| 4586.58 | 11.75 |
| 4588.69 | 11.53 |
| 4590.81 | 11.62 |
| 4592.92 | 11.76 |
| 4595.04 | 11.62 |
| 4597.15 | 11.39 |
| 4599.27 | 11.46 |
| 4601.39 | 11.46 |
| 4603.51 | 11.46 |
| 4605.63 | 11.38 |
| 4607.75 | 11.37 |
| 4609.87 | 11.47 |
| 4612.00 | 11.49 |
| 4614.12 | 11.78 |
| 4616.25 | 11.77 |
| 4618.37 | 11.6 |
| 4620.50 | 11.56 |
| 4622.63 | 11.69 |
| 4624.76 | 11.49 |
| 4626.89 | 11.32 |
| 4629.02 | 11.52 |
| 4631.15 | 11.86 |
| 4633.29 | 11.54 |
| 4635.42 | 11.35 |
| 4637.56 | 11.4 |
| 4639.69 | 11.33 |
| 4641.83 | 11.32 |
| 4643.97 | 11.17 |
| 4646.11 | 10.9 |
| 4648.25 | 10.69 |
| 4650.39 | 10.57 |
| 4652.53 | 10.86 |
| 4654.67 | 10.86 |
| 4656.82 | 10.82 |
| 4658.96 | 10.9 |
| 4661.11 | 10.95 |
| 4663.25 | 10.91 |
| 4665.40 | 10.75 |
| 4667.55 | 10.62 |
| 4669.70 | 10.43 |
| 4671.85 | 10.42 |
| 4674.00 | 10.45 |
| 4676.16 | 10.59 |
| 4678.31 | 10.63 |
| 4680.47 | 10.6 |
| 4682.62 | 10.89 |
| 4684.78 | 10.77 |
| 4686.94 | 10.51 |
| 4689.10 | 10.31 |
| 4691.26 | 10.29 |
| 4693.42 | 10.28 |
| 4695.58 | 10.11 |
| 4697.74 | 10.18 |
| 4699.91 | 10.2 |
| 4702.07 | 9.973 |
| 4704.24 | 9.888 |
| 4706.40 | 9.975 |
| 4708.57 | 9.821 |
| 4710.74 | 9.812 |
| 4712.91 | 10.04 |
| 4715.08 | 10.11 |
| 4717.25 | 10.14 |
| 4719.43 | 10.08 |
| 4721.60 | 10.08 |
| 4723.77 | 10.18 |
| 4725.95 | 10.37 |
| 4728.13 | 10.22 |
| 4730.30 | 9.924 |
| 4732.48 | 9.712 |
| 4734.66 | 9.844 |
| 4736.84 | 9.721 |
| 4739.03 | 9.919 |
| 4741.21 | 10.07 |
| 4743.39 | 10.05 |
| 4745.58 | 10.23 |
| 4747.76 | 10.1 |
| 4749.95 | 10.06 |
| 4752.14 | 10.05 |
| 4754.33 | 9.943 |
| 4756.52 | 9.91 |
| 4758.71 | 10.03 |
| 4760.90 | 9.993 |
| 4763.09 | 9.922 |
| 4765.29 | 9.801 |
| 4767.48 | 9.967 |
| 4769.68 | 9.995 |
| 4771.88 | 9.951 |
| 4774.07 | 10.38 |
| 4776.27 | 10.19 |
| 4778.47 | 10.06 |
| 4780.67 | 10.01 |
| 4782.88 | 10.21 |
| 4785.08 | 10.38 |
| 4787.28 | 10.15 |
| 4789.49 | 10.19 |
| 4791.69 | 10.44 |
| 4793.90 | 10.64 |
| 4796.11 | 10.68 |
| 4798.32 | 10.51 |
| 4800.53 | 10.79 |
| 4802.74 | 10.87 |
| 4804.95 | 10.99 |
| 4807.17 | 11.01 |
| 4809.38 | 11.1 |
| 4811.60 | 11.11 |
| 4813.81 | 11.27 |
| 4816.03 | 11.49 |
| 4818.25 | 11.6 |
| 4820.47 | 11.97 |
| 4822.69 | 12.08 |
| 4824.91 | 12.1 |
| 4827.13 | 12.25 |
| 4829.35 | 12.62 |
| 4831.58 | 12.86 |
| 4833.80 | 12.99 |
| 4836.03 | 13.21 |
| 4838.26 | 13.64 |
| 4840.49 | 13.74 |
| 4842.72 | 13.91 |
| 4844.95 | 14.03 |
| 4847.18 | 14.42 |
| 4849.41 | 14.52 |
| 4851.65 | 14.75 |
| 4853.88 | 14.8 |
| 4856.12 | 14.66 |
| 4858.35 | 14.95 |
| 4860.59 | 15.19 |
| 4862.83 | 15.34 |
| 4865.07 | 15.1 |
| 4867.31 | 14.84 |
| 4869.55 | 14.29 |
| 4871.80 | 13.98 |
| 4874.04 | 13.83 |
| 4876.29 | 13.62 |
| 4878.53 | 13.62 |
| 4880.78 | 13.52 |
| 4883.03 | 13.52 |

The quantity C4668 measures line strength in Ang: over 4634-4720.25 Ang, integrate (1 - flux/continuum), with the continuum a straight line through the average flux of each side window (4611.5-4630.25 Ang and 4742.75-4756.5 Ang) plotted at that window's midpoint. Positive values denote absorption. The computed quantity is 2.9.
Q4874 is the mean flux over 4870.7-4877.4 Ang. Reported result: 13.8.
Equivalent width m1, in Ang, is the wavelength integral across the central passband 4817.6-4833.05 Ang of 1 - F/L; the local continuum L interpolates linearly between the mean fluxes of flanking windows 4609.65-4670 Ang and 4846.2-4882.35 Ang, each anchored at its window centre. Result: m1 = 1.8 Ang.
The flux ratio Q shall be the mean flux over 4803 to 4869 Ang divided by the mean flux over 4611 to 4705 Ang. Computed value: 1.21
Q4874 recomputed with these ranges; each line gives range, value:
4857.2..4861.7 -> 15.1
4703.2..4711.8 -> 9.88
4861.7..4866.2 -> 15.2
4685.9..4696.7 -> 10.3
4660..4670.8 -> 10.7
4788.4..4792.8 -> 10.3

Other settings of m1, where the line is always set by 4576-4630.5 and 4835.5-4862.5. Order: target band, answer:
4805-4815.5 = 2.1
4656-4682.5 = 3.5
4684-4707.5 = 4.5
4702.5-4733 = 6.7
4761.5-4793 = 8.0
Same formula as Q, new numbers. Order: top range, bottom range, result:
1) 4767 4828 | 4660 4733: 1.05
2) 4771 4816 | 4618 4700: 0.97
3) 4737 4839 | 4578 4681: 0.96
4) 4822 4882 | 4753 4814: 1.34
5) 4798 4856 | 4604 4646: 1.09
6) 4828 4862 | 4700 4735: 1.40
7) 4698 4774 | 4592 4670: 0.89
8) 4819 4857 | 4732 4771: 1.35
